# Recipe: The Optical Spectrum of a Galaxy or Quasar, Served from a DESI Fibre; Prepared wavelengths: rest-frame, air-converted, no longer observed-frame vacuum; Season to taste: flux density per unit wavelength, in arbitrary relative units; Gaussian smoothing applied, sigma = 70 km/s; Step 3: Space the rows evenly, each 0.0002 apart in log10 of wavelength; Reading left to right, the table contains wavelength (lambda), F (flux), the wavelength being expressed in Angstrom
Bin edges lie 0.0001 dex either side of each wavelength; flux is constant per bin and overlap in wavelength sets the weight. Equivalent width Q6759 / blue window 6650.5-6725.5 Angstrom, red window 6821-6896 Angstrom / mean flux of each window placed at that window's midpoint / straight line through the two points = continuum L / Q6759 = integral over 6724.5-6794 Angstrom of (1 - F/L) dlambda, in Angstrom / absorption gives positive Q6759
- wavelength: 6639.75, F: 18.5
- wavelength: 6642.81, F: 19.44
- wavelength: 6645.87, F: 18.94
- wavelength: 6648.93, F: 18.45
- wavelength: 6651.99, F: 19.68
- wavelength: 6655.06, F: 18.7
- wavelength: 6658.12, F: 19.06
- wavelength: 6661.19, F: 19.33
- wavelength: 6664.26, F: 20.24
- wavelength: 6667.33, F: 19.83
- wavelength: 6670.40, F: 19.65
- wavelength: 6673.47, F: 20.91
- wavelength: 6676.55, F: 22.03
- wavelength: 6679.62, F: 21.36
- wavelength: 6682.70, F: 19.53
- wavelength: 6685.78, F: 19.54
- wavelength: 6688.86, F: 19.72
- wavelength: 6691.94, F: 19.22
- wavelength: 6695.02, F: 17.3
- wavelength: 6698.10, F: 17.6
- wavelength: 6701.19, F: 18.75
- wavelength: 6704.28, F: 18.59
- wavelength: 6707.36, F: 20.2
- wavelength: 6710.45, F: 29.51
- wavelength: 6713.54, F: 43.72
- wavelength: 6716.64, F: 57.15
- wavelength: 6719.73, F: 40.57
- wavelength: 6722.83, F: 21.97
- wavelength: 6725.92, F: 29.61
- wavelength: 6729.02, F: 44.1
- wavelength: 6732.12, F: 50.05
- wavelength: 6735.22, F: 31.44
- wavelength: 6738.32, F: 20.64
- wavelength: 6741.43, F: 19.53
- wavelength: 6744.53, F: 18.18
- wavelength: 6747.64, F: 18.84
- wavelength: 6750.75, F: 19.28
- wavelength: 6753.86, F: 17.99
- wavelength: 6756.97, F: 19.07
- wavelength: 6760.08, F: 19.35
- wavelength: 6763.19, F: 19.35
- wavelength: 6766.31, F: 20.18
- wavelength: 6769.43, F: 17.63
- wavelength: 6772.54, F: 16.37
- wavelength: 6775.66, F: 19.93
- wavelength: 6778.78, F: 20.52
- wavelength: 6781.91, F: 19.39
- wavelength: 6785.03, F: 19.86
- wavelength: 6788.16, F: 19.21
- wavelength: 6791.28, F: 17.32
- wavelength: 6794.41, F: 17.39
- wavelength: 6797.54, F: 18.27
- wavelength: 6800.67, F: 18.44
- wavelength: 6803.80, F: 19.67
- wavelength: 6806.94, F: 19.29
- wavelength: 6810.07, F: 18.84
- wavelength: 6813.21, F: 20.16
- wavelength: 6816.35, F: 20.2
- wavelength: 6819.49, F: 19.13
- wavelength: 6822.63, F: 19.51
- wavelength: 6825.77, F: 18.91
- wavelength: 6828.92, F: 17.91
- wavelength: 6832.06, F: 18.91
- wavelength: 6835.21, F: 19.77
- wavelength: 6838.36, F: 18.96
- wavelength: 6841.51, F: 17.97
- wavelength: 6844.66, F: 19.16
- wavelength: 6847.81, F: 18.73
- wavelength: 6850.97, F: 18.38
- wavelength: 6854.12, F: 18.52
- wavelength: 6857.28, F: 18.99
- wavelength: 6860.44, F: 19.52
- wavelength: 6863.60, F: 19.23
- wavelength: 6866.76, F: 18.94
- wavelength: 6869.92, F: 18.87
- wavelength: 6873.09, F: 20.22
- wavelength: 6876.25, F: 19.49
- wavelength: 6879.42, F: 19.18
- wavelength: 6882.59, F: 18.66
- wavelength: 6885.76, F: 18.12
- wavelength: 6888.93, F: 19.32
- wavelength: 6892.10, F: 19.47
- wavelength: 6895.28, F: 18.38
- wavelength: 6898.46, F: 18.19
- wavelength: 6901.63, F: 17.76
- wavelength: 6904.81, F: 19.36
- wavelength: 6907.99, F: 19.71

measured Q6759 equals -2.3 Angstrom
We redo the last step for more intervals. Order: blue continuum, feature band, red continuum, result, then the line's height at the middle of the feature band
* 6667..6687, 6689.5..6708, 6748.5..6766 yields 1.38 Angstrom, 20.1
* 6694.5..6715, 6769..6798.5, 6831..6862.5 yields 3.47 Angstrom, 21.1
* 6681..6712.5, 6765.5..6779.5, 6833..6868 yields 0.64 Angstrom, 19.7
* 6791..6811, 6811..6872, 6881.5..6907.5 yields -1.46 Angstrom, 18.6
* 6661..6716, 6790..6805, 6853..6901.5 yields 1.56 Angstrom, 20.3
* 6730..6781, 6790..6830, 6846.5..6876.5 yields 3.13 Angstrom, 20.5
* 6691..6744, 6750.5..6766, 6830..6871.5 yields 4.18 Angstrom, 26.1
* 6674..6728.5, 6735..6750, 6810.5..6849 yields 1.92 Angstrom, 23.7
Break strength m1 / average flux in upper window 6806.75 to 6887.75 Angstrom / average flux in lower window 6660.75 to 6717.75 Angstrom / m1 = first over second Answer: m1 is 0.8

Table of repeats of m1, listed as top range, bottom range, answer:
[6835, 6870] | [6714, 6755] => 0.62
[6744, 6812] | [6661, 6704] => 0.96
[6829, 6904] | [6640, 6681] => 0.96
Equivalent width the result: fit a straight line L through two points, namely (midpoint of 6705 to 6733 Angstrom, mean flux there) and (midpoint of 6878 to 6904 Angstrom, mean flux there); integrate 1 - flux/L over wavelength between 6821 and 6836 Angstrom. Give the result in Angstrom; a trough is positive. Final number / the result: 3.7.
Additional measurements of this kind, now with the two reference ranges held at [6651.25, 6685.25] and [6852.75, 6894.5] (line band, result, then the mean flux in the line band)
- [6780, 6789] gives 0.0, 19.5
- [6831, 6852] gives 0.4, 18.8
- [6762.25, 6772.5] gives 0.5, 18.6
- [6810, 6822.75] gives -0.2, 19.7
